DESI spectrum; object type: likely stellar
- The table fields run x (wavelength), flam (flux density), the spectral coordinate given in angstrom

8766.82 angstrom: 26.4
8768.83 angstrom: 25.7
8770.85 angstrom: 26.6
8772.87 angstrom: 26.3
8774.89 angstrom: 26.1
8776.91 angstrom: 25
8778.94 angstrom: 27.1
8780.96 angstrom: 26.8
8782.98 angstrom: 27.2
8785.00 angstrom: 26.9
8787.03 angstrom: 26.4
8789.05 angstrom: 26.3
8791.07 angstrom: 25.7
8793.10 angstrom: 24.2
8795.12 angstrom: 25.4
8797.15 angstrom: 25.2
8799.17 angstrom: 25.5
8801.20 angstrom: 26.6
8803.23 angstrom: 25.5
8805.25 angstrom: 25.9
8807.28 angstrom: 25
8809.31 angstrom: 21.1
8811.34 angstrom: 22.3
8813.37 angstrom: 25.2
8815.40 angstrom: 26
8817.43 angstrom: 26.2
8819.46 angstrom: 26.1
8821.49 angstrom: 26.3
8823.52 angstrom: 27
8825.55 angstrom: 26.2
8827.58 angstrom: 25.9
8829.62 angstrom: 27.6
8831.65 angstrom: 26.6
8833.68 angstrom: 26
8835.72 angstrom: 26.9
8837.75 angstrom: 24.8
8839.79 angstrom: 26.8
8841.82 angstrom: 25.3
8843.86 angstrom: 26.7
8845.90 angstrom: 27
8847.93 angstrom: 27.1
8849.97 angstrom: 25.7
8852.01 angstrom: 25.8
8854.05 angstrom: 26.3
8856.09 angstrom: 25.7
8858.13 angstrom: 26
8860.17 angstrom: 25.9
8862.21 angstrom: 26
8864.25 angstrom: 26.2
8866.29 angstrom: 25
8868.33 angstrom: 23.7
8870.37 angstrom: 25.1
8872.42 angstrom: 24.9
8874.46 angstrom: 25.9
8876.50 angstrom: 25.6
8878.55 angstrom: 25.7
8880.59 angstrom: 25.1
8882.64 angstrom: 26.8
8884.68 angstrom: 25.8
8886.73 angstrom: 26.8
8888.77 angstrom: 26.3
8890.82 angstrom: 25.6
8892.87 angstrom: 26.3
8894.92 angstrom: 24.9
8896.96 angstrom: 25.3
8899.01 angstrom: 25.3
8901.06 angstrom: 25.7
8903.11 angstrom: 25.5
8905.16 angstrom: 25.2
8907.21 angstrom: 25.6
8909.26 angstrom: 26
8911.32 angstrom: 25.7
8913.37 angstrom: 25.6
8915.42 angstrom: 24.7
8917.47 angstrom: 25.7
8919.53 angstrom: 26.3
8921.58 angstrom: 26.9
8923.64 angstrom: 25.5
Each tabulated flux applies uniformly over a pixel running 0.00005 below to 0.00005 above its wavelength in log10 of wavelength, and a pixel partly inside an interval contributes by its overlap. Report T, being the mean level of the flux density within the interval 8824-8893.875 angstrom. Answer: 26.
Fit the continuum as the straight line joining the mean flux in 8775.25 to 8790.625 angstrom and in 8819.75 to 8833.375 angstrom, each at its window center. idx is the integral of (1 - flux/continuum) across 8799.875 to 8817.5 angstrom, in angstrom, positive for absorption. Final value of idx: 1.1 angstrom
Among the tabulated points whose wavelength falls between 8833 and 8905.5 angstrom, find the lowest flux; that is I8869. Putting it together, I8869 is 23.7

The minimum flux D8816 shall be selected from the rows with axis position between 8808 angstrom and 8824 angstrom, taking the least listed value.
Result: 21.1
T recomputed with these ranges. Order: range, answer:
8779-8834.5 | 25.8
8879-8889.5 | 26.2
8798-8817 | 24.8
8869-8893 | 25.8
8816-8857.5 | 26.3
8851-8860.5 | 25.9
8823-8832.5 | 26.6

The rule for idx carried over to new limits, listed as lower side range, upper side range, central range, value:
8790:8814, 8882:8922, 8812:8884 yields -2.0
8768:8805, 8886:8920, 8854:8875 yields 0.2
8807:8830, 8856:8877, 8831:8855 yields -0.8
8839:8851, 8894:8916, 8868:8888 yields 0.2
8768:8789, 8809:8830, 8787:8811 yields 0.8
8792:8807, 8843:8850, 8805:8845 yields 0.7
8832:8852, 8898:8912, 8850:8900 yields 0.4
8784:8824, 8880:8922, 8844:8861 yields -0.4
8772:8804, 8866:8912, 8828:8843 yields -0.3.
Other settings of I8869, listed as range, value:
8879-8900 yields 24.9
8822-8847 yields 24.8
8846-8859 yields 25.7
